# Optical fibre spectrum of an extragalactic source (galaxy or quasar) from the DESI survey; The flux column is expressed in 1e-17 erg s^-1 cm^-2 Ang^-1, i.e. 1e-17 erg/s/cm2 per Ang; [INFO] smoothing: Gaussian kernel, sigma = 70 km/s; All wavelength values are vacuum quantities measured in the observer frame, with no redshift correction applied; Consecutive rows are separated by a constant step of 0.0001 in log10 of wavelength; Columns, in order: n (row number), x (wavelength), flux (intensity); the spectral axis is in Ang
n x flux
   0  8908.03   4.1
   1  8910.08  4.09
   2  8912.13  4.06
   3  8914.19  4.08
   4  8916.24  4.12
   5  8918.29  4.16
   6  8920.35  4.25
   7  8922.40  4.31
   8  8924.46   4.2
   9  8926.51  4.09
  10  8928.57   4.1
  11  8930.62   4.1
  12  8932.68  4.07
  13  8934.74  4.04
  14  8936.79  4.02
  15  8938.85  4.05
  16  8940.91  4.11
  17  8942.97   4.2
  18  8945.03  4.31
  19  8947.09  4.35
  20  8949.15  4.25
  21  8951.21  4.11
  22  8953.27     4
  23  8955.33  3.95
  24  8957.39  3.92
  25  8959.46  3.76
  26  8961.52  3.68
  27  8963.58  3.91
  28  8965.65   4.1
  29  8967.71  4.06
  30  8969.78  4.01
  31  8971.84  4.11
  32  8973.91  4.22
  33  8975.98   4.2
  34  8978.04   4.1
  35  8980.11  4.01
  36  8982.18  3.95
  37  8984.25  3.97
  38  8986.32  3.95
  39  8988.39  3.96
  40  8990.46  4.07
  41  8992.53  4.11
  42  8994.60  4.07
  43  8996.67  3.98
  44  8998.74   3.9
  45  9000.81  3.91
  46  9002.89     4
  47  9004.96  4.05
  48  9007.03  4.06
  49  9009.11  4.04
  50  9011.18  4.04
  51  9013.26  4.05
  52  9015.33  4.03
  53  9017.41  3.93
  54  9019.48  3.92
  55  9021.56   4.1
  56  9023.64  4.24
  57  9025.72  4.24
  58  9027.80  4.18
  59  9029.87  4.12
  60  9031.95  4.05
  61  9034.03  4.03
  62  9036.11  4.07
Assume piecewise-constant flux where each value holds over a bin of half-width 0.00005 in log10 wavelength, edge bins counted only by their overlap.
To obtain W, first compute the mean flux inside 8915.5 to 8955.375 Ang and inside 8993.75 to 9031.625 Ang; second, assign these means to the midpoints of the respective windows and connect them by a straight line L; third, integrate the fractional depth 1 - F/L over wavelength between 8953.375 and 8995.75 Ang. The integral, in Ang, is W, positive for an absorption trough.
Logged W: 0.9 Ang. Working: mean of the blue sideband 4.14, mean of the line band 4.01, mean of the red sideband 4.05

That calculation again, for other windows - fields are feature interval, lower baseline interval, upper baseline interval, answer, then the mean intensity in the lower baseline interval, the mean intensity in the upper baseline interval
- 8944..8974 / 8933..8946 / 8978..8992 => 0.16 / 4.12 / 4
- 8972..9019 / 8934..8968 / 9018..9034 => 0.67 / 4.05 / 4.11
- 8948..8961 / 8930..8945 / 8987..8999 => 0.27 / 4.1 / 4.02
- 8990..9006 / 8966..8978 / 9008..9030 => 0.34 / 4.12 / 4.08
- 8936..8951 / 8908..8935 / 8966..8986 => -0.29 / 4.13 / 4.07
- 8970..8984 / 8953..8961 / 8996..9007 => -0.57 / 3.88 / 3.98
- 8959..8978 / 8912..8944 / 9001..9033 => 0.37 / 4.12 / 4.07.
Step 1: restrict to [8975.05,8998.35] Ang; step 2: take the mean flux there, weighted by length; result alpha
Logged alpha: 4.03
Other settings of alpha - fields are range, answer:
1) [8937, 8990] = 4.05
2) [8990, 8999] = 4.04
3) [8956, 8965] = 3.83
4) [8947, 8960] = 4.04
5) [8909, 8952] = 4.15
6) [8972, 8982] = 4.11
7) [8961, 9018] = 4.02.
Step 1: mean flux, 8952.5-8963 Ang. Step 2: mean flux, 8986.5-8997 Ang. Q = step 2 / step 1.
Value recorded 1.04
